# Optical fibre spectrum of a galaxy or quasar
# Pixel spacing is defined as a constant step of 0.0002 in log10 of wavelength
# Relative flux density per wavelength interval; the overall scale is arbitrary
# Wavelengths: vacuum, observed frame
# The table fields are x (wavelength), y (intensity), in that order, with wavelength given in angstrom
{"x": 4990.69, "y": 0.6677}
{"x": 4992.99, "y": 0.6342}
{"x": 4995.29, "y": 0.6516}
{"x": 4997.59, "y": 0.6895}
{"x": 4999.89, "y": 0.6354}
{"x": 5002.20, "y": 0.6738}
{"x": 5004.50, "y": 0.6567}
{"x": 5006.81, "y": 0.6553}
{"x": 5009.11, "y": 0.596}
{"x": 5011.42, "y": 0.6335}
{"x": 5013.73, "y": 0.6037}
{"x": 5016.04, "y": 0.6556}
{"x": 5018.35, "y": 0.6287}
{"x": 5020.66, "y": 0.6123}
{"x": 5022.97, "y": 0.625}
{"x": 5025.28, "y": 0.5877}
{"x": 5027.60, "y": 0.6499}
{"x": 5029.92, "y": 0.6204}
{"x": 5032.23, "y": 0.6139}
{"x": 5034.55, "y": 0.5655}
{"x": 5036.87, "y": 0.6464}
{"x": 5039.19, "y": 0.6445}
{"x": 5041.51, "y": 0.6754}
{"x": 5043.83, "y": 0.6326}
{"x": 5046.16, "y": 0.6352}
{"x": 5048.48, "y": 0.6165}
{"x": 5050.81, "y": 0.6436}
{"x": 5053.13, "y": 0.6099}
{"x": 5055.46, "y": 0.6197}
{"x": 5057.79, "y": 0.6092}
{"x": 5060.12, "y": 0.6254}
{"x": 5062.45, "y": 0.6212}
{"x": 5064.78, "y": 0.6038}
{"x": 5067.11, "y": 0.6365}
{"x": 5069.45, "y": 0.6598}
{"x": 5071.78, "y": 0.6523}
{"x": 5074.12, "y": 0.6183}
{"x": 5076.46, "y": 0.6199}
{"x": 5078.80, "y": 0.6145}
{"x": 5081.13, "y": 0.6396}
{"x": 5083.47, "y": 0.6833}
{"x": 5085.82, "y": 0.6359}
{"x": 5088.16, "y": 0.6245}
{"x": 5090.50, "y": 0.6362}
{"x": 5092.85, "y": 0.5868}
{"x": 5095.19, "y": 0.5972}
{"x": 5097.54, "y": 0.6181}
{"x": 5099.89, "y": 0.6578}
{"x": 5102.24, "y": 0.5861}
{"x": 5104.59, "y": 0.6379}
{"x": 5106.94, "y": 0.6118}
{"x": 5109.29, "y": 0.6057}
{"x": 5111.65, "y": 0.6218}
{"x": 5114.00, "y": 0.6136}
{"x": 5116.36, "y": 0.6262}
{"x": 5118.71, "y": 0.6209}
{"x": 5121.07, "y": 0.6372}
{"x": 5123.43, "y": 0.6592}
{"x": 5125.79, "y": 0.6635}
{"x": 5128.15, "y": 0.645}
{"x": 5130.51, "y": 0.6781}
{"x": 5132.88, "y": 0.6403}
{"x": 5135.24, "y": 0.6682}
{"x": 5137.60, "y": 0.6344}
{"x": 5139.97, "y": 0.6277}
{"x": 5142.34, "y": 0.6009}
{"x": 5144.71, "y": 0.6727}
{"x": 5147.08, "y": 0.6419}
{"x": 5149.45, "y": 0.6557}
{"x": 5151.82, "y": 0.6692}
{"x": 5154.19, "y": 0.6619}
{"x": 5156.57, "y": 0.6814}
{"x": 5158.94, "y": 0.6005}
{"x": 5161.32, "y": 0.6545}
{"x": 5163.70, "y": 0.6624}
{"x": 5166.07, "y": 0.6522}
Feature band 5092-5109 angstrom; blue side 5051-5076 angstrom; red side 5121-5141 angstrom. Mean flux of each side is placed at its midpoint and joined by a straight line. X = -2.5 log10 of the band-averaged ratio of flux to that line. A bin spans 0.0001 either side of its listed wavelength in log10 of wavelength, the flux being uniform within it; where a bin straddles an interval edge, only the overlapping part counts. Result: 0.05 mag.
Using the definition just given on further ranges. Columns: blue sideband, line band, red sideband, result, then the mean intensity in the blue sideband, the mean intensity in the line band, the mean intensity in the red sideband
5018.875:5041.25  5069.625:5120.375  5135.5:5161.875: 0.02 mag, 0.621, 0.625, 0.646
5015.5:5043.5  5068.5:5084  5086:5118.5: -0.03 mag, 0.627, 0.639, 0.618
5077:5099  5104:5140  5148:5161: 0.01 mag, 0.626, 0.637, 0.654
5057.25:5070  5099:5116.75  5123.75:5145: 0.03 mag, 0.625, 0.619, 0.647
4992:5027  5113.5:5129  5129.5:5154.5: 0.01 mag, 0.636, 0.639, 0.65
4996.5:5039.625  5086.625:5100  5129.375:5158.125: 0.04 mag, 0.631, 0.618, 0.652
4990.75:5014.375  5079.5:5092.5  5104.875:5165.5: 0.01 mag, 0.645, 0.639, 0.642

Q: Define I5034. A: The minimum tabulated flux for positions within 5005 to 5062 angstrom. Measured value 0.5655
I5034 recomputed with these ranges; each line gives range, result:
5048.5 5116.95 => 0.5861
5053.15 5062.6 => 0.6092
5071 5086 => 0.6145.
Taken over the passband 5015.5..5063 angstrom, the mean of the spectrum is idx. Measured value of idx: 0.625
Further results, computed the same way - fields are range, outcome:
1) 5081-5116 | 0.623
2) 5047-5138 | 0.63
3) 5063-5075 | 0.634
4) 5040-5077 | 0.63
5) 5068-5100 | 0.631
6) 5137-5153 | 0.643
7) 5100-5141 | 0.635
